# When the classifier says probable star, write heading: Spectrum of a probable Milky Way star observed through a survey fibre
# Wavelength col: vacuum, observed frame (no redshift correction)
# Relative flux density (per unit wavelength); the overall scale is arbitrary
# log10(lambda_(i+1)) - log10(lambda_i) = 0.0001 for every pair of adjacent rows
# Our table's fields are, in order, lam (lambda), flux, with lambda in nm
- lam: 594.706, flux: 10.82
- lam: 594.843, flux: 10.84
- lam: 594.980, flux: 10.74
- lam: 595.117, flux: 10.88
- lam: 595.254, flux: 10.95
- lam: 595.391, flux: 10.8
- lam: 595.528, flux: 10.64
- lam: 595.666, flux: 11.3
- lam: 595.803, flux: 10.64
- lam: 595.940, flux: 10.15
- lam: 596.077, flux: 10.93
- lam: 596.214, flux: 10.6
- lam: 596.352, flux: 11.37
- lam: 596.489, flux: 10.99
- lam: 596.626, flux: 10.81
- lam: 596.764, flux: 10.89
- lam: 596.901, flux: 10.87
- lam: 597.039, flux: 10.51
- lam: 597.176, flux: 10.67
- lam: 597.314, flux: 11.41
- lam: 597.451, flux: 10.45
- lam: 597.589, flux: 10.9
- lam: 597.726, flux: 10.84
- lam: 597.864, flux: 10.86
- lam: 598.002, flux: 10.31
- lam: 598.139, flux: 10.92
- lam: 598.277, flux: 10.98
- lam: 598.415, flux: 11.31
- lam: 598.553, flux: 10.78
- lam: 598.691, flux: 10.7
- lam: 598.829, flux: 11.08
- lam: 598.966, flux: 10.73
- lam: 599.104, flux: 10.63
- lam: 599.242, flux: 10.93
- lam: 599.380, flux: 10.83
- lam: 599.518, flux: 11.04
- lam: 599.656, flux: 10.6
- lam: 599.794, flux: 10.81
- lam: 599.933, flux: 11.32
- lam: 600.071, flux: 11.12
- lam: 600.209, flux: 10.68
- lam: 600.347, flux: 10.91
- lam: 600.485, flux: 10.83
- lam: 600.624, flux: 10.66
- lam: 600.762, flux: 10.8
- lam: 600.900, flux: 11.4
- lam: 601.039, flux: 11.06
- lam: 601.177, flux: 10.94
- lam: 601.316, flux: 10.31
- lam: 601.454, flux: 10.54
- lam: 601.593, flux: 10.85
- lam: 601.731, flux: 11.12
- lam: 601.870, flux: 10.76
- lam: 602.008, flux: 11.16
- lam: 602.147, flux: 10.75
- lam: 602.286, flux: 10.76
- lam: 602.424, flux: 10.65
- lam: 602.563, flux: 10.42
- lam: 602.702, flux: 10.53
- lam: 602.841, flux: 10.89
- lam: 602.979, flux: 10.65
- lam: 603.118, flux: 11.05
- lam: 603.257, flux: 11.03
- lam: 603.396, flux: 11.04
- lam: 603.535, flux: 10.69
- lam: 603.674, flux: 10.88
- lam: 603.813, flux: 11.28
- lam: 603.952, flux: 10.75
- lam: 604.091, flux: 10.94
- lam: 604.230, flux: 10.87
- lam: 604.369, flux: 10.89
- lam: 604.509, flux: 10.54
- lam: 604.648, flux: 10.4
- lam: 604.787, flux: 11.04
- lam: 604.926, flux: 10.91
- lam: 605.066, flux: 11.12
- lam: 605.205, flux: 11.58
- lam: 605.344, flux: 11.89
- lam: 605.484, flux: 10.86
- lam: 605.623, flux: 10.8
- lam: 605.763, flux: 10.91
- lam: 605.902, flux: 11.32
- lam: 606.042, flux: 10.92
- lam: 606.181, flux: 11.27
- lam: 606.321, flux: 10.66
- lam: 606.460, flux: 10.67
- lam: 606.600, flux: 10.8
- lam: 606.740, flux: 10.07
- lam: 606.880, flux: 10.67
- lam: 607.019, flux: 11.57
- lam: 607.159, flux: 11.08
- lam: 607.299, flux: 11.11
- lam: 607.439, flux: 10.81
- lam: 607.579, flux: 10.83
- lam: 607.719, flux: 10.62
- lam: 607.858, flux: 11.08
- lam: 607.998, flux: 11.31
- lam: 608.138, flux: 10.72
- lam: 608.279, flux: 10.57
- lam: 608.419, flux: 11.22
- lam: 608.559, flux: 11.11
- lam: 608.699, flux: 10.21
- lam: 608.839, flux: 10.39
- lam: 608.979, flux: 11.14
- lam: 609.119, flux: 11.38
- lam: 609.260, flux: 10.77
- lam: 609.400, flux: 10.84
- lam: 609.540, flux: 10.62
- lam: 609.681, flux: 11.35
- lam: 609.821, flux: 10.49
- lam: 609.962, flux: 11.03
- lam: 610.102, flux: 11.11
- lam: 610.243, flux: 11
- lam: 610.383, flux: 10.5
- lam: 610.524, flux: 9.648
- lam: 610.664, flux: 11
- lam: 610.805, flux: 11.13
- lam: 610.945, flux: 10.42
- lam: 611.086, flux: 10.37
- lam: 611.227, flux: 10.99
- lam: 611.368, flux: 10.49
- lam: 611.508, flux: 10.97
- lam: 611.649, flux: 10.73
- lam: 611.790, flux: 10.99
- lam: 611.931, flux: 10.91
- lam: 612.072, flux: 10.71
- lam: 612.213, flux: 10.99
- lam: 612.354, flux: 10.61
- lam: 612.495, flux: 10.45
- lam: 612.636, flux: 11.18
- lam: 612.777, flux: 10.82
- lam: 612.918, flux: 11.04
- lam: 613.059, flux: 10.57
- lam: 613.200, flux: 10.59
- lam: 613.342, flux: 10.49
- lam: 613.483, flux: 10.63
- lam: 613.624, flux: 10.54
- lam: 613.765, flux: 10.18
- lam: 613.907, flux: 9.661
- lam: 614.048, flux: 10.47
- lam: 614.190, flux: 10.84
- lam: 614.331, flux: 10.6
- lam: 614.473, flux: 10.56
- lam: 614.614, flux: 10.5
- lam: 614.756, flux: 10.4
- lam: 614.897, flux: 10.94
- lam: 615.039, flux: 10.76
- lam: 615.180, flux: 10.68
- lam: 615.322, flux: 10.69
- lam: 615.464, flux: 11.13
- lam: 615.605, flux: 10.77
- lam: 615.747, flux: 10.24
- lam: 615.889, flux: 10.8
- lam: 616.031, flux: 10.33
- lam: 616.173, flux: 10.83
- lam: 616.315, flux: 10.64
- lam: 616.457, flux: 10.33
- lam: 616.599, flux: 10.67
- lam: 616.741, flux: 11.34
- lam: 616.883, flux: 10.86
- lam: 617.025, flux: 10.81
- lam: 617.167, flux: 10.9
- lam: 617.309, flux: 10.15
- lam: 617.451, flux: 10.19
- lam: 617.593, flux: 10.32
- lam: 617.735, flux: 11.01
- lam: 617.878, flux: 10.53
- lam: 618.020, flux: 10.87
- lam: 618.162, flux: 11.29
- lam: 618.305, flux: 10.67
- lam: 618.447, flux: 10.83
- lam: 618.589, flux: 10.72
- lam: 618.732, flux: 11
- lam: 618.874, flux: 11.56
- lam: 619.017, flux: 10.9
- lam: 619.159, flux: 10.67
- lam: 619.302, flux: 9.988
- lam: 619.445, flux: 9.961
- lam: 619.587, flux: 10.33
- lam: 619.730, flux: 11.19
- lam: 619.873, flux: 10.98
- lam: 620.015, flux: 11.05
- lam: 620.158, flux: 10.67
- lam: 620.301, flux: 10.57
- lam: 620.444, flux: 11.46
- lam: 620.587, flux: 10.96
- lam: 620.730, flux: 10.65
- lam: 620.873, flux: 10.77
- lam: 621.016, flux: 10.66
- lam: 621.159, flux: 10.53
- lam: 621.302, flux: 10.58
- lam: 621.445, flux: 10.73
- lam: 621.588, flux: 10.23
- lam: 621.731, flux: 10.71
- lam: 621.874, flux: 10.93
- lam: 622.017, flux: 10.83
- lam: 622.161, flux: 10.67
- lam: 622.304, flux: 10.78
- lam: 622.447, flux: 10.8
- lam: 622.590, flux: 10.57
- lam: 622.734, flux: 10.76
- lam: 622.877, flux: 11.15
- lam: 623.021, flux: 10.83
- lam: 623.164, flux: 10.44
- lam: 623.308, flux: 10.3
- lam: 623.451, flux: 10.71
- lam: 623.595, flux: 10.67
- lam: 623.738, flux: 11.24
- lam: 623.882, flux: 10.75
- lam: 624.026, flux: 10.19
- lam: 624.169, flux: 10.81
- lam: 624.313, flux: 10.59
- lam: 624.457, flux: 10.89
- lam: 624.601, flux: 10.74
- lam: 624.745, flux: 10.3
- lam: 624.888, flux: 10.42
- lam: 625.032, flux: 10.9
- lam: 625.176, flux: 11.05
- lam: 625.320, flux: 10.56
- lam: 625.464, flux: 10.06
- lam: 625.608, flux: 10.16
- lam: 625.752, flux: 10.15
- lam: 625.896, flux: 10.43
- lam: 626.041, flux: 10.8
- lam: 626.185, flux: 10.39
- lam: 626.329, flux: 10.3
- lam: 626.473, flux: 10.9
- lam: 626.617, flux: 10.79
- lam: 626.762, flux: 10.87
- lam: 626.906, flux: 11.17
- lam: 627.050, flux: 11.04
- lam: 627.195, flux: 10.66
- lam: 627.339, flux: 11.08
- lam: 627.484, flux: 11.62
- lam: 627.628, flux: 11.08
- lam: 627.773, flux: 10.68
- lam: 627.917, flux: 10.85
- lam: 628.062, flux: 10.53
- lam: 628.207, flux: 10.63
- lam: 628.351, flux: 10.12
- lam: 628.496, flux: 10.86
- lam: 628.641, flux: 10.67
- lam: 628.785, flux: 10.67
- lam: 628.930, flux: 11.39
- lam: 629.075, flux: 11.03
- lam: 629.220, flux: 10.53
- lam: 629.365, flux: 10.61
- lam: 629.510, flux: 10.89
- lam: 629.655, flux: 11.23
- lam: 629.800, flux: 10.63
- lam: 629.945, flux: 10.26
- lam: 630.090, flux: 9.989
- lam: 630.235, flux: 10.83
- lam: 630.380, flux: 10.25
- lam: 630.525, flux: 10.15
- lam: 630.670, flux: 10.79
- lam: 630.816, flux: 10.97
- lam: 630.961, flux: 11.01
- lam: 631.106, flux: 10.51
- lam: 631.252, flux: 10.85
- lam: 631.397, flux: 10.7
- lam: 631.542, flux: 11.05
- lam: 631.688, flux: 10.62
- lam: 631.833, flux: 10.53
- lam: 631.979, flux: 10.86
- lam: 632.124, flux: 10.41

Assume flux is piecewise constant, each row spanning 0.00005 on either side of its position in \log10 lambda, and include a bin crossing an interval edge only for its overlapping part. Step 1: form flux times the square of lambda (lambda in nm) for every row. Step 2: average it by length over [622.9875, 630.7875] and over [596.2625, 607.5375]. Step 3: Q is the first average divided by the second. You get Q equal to 1.06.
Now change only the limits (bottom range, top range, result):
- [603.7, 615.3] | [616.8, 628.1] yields 1.04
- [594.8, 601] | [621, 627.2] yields 1.07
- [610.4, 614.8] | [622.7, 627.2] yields 1.04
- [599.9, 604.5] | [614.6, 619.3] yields 1.04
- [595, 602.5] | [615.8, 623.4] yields 1.06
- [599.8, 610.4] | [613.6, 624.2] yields 1.03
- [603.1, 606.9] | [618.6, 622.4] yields 1.03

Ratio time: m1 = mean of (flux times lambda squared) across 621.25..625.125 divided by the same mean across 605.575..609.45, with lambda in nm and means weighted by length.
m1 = 1.03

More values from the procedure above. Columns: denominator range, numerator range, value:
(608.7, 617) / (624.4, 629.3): 1.05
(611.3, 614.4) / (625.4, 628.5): 1.05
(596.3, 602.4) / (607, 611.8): 1.03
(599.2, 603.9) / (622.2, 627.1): 1.06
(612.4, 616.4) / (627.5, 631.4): 1.06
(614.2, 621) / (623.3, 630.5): 1.03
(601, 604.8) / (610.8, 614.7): 1.02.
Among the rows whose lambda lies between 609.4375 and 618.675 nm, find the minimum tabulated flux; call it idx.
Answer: 9.648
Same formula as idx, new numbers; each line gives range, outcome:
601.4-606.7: 10.4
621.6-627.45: 10.06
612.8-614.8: 9.661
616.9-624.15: 9.961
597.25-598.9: 10.31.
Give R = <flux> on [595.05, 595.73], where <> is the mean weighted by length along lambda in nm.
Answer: 10.9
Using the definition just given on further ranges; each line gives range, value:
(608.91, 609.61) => 11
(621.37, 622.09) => 10.7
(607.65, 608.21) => 10.9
